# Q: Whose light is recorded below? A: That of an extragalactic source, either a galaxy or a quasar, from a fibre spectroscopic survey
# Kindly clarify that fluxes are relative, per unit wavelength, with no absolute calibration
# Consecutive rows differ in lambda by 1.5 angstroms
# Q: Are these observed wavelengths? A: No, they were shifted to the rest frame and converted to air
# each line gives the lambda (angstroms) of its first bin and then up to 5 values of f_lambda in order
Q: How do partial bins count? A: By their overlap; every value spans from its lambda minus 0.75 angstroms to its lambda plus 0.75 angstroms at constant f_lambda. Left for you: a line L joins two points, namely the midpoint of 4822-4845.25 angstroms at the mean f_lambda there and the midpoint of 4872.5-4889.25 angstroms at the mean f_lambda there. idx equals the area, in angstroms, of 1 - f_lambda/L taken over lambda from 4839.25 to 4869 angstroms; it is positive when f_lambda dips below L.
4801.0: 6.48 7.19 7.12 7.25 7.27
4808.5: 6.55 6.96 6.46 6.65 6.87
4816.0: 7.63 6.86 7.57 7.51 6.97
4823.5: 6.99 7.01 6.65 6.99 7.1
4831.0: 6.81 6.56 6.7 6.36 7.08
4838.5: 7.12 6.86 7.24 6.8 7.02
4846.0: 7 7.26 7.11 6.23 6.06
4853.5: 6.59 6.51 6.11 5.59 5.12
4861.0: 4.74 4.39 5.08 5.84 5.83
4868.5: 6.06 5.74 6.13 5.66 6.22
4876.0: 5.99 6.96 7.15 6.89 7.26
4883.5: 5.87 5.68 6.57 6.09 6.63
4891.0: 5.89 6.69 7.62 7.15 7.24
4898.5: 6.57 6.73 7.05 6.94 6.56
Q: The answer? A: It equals 2.3 angstroms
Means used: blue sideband 6.89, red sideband 6.41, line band 6.17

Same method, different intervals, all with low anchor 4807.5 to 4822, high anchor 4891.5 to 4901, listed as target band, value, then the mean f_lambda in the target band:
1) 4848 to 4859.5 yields 1.2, 6.26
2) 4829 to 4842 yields 0.3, 6.86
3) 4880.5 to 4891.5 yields 1.0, 6.33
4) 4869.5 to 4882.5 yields 1.0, 6.44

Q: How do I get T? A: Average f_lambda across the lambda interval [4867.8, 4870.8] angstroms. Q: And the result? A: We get 5.9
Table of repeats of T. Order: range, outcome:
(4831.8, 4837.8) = 6.68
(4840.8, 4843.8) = 7.02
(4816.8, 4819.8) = 7.23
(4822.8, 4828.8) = 6.91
